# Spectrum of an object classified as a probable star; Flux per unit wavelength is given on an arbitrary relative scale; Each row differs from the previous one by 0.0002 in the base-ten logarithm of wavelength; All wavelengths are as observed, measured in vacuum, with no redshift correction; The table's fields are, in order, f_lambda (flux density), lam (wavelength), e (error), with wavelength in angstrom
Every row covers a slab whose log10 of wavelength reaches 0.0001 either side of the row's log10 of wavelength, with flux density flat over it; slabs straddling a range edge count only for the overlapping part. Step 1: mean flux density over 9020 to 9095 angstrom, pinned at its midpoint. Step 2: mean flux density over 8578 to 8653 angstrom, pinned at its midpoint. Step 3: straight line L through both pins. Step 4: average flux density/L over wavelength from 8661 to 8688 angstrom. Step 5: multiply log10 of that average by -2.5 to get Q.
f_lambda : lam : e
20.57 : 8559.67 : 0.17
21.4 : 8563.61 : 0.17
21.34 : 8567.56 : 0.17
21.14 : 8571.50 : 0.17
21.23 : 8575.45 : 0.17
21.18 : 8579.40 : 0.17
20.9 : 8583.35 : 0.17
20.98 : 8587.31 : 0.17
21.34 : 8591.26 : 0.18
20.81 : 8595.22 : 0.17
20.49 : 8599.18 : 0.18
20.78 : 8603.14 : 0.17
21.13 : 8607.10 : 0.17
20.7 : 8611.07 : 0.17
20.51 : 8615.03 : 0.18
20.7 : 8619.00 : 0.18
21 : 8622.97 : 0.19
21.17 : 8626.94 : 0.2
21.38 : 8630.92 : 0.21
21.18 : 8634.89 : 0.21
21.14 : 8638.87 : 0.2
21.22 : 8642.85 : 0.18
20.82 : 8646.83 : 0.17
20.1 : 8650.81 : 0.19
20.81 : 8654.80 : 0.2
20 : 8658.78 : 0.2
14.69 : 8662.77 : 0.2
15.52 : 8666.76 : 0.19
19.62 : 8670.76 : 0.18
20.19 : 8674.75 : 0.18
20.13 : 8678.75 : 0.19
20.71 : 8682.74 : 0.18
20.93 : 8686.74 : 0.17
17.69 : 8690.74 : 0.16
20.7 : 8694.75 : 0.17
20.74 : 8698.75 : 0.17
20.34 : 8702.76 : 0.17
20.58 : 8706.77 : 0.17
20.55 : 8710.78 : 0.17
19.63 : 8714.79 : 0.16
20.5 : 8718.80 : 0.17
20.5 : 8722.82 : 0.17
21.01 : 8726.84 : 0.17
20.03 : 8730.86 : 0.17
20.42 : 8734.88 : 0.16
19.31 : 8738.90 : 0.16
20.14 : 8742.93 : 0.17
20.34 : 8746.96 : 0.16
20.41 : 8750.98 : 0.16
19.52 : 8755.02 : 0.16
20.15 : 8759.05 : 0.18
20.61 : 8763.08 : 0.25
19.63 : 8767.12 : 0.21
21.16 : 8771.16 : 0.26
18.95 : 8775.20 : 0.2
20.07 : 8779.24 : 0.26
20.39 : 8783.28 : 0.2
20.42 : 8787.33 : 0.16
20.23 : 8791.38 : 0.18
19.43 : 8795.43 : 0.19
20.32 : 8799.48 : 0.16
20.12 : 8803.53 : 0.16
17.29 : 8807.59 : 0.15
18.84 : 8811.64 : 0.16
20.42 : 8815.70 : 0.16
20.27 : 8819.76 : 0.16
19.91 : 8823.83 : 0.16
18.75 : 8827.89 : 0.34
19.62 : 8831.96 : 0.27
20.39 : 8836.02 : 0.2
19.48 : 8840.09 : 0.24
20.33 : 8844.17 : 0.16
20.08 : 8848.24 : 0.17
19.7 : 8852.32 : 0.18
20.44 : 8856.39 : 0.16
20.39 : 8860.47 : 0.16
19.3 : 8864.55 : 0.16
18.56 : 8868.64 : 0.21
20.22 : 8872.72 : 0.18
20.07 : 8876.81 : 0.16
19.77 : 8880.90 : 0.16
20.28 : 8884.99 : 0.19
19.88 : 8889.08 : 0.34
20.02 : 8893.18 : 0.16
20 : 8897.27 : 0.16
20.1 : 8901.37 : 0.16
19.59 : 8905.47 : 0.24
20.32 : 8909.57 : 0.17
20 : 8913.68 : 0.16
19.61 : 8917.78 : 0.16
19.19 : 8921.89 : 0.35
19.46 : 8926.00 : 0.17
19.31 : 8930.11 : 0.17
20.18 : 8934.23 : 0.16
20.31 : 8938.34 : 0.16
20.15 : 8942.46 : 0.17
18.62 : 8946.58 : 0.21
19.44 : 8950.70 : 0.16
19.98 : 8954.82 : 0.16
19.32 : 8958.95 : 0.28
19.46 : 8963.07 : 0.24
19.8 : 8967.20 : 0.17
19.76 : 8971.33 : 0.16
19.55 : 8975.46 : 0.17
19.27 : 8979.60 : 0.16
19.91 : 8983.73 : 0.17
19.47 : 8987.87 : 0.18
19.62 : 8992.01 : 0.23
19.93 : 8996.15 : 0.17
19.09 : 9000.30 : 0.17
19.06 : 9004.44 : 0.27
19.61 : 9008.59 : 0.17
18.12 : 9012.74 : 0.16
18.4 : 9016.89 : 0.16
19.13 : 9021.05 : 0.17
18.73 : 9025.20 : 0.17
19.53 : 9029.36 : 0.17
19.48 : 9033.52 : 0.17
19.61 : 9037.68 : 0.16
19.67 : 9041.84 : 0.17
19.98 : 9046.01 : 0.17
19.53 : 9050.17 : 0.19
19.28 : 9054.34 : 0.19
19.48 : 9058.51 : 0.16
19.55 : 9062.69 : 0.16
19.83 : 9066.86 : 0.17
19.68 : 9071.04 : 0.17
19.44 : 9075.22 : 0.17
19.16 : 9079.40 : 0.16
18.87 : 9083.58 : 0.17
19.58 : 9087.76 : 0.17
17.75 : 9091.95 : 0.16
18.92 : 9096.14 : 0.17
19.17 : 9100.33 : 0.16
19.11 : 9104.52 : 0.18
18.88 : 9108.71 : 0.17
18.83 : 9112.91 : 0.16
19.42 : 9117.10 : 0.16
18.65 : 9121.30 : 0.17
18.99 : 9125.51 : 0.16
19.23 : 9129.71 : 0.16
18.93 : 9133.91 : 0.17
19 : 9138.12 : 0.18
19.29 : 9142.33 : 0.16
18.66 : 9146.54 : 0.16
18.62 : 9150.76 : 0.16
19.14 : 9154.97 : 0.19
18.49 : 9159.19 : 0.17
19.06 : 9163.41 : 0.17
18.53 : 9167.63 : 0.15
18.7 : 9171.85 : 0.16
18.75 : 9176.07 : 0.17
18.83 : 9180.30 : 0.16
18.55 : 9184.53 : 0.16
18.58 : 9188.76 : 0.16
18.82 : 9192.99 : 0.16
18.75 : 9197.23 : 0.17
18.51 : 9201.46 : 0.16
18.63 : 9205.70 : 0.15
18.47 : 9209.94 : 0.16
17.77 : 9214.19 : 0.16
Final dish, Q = 0.10 mag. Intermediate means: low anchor 20.9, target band 18.8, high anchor 19.3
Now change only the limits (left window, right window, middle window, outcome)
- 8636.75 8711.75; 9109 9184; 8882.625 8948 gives -0.03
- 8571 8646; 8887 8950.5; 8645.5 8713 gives 0.06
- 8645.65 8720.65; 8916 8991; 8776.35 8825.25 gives -0.01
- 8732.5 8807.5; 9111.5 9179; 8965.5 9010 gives -0.01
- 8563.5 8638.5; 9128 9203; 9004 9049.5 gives 0.01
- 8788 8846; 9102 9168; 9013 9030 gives 0.02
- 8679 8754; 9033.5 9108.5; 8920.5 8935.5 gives 0.01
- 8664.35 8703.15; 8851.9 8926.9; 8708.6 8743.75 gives -0.03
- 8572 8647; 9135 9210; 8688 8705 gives 0.04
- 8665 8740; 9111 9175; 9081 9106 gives 0.01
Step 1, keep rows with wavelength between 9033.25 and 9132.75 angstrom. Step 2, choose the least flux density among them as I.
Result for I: 17.75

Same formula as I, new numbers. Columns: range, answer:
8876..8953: 18.62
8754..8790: 18.95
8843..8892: 18.56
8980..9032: 18.12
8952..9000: 19.27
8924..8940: 19.31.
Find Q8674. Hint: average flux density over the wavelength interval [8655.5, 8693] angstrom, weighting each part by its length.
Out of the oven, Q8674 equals 18.9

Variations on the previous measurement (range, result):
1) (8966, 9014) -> 19.4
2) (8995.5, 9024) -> 19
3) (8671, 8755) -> 20.2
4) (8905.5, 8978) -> 19.7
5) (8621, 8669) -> 19.9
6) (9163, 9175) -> 18.7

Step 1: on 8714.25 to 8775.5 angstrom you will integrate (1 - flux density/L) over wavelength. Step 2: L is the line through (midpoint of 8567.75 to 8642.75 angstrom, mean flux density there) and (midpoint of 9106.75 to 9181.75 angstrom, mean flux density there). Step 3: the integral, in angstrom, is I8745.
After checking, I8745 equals 0.8 angstrom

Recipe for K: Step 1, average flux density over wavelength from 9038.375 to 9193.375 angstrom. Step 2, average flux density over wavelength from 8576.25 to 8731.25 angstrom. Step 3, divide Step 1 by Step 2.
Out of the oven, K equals 0.9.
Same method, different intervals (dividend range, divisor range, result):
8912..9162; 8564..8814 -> 0.95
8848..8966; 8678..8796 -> 0.98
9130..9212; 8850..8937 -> 0.95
